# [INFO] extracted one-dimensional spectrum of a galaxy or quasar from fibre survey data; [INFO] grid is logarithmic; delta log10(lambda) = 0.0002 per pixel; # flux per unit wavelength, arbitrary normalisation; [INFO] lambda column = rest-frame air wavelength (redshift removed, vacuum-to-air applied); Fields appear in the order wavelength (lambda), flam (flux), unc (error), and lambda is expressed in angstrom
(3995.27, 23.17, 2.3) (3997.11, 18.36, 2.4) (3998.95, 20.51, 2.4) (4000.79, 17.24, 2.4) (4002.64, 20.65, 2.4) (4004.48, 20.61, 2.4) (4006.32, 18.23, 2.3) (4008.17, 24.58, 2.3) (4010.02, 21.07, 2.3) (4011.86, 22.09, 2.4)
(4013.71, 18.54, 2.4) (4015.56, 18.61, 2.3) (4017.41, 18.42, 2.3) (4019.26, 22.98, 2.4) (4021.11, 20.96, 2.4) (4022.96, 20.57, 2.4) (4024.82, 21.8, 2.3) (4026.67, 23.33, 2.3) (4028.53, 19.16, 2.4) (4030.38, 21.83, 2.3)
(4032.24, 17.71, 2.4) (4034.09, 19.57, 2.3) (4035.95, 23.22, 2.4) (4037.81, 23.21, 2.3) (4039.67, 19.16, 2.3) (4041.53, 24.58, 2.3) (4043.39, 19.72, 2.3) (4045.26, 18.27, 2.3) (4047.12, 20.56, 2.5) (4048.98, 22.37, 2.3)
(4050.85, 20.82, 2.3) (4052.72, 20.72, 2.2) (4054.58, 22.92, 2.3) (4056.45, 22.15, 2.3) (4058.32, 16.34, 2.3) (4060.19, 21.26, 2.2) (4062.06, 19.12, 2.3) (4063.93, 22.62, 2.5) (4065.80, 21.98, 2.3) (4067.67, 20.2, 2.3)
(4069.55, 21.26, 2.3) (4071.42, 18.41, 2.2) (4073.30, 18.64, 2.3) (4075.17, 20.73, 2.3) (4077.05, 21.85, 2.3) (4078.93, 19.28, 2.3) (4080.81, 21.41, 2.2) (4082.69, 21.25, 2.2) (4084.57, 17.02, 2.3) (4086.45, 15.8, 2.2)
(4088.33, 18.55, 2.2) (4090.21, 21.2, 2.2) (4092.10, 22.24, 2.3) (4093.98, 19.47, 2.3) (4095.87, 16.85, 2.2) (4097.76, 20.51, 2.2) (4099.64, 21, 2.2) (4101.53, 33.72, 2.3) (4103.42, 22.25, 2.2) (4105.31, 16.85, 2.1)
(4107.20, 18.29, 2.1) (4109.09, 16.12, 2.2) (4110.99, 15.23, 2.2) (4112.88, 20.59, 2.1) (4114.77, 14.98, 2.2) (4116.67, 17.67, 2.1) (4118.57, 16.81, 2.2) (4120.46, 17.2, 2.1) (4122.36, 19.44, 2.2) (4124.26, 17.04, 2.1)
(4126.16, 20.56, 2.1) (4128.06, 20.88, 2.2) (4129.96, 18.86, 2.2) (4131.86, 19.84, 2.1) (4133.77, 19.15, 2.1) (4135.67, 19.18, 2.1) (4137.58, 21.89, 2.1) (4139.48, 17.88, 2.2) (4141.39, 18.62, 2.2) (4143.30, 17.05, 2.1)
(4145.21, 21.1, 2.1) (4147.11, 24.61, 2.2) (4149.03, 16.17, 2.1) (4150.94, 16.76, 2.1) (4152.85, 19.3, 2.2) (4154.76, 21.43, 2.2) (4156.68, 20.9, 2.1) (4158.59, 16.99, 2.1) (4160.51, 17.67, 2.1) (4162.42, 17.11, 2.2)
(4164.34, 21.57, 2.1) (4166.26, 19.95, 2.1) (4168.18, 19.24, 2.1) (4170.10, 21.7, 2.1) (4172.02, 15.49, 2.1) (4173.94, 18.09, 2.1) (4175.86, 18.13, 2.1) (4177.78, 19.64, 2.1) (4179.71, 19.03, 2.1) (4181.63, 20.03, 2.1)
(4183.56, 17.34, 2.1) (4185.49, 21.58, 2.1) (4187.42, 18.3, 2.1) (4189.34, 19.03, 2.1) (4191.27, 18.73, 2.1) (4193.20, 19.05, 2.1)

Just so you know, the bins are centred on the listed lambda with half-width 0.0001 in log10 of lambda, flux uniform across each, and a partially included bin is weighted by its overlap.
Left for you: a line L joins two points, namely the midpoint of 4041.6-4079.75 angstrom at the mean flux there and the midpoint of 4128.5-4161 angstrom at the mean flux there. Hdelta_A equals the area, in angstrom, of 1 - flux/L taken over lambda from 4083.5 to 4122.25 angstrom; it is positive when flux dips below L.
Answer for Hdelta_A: 1.6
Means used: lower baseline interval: 20.6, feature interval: 19.1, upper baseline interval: 19.3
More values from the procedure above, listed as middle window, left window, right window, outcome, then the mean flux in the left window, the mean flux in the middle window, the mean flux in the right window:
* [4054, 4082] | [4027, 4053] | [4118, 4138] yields -0.3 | 20.8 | 20.5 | 19.1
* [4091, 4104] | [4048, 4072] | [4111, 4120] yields -2.7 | 20.8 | 22.3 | 17.3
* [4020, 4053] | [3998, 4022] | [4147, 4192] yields -1.4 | 20.3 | 21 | 19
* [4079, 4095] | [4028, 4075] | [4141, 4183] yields 0.4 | 20.6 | 19.6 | 19.1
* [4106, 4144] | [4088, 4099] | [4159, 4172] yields 2.3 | 19.9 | 18.4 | 19.1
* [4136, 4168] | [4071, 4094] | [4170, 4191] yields -0.4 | 19.7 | 19.3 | 18.8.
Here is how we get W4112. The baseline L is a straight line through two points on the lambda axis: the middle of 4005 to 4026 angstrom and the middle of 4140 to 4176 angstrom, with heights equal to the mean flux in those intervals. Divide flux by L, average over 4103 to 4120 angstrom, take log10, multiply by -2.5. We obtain 0.12 mag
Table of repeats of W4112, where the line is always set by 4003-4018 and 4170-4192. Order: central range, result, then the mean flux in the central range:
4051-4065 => -0.045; 20.8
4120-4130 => 0.013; 19.1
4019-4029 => -0.065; 21.5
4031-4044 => -0.052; 21.1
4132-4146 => -0.004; 19.3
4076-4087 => 0.008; 19.6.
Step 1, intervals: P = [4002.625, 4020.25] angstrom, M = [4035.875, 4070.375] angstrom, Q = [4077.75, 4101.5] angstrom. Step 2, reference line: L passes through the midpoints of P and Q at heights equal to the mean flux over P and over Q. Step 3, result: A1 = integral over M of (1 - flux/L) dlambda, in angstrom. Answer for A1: -1.17 angstrom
